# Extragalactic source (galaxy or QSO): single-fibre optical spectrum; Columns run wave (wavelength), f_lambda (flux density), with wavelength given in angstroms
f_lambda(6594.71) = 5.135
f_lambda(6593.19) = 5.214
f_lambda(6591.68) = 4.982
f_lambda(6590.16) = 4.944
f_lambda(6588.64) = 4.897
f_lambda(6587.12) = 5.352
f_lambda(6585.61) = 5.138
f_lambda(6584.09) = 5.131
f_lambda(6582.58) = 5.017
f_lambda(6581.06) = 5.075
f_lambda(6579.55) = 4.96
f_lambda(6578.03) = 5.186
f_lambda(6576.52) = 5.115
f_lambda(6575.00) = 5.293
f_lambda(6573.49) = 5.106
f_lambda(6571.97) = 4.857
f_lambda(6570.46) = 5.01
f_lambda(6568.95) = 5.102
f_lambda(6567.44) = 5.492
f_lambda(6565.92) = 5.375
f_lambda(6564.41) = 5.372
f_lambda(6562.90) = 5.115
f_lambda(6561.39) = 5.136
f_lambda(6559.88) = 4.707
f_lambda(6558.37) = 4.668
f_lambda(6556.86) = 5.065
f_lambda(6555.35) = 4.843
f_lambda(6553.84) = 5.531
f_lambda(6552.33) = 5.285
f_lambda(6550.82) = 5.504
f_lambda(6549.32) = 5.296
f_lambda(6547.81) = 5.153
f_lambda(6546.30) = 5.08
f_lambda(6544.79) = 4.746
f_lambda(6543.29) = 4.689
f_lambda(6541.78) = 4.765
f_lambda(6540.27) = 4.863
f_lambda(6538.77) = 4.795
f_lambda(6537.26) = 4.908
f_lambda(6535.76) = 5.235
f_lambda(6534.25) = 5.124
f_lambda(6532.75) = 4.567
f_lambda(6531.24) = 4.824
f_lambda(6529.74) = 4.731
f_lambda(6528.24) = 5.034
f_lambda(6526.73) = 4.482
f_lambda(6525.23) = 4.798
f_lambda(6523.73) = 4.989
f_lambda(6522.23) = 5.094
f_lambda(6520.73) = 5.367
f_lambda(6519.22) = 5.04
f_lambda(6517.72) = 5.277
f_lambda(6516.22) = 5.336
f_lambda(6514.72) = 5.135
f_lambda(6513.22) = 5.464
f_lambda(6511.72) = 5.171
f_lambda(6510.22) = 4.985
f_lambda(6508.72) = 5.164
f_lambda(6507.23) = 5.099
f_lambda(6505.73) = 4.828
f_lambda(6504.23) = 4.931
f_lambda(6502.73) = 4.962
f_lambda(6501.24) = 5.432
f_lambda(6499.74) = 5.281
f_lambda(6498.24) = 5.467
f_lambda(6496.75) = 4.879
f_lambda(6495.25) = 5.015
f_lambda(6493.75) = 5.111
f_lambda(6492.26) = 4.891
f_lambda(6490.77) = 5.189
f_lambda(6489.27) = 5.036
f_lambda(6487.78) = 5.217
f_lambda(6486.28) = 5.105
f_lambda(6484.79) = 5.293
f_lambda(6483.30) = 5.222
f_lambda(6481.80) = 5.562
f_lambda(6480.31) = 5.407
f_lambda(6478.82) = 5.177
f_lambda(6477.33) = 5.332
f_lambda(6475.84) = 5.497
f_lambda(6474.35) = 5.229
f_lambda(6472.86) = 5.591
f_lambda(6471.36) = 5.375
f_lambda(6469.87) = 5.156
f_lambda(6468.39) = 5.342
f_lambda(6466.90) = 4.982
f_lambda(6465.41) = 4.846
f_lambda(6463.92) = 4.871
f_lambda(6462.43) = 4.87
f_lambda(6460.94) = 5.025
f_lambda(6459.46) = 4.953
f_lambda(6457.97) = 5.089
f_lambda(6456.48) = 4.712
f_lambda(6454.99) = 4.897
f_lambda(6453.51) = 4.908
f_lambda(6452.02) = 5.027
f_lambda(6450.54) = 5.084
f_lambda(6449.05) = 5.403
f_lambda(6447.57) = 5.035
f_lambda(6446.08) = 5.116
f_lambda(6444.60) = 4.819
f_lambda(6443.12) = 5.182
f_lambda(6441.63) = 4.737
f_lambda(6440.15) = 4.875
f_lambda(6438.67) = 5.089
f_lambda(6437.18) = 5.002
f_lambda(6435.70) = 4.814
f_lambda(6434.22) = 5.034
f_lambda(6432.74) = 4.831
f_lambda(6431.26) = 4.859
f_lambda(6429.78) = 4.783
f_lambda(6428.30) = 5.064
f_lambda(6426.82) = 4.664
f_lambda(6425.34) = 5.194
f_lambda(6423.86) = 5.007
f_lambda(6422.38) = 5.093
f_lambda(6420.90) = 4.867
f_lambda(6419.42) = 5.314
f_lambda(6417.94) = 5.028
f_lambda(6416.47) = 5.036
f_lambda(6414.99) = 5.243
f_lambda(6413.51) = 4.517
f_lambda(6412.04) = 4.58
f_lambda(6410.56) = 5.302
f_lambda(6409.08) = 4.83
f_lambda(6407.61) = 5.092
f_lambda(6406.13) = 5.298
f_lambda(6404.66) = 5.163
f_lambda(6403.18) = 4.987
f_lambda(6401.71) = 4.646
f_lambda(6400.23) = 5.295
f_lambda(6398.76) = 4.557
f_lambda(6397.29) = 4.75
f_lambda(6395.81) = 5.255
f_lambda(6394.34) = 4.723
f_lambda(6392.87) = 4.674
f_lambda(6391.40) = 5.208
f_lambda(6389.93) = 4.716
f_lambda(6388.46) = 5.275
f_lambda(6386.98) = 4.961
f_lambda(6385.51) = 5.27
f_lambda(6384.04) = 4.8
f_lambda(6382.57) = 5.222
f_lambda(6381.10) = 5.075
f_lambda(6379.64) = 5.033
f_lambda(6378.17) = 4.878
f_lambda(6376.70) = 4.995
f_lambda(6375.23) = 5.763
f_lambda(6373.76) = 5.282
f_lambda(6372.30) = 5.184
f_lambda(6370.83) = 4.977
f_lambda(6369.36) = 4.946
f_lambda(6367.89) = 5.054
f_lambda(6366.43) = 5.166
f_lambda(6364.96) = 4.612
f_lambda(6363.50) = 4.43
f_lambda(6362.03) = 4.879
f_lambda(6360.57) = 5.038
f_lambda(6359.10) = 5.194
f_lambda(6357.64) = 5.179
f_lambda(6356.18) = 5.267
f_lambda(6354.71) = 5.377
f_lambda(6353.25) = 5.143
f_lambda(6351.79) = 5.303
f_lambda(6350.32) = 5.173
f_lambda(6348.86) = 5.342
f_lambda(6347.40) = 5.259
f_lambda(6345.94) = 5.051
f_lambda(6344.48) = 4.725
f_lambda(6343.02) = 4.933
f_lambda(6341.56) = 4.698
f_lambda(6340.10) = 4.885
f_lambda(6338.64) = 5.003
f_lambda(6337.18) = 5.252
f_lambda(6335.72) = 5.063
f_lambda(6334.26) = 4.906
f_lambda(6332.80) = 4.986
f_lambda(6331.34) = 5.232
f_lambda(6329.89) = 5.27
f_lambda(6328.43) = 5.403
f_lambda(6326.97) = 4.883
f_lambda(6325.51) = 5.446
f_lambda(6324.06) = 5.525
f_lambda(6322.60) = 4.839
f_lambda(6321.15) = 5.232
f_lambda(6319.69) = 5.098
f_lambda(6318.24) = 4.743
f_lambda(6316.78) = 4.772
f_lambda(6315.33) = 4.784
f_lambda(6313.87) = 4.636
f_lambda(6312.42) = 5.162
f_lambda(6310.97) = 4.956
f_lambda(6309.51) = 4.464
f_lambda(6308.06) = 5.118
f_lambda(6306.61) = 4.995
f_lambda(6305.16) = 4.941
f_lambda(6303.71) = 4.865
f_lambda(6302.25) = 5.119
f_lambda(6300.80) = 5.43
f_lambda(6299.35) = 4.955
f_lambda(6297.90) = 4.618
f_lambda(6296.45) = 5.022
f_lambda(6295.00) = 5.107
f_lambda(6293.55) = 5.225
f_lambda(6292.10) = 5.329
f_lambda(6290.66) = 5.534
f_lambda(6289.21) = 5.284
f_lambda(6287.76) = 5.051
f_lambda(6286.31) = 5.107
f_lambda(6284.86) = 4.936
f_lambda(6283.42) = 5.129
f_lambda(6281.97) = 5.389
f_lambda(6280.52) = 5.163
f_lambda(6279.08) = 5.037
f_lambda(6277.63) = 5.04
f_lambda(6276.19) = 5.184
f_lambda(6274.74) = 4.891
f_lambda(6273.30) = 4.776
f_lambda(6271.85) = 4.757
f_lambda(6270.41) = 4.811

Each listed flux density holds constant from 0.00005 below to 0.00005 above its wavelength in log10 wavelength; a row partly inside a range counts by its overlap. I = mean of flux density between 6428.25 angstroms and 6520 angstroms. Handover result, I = 5.1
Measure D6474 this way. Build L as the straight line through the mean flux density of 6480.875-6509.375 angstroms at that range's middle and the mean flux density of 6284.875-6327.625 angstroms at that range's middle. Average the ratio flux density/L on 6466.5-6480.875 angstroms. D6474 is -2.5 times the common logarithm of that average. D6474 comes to -0.04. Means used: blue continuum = 5.04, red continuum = 5.14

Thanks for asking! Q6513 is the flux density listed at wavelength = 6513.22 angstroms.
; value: 5.464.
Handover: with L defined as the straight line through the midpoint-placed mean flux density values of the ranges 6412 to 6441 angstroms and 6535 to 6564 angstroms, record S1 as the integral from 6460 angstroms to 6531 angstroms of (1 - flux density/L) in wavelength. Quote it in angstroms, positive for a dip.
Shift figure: -2.0 angstroms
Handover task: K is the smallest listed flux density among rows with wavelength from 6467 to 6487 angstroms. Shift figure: 5.105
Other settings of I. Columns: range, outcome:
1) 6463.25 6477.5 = 5.22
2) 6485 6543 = 5.04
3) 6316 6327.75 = 5.07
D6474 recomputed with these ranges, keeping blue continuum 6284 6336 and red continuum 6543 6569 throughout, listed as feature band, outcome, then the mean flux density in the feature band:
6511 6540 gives 0.022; 5.02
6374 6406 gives 0.013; 5.02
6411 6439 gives 0.030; 4.95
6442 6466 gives 0.024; 4.99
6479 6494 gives -0.021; 5.21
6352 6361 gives -0.030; 5.21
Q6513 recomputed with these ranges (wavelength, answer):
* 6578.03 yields 5.186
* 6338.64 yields 5.003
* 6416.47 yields 5.036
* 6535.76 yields 5.235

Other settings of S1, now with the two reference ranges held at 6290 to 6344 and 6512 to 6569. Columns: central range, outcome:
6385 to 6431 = 0.60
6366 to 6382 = -0.26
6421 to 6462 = 0.60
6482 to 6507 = -0.38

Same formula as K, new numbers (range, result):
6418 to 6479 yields 4.664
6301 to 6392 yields 4.43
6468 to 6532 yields 4.482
